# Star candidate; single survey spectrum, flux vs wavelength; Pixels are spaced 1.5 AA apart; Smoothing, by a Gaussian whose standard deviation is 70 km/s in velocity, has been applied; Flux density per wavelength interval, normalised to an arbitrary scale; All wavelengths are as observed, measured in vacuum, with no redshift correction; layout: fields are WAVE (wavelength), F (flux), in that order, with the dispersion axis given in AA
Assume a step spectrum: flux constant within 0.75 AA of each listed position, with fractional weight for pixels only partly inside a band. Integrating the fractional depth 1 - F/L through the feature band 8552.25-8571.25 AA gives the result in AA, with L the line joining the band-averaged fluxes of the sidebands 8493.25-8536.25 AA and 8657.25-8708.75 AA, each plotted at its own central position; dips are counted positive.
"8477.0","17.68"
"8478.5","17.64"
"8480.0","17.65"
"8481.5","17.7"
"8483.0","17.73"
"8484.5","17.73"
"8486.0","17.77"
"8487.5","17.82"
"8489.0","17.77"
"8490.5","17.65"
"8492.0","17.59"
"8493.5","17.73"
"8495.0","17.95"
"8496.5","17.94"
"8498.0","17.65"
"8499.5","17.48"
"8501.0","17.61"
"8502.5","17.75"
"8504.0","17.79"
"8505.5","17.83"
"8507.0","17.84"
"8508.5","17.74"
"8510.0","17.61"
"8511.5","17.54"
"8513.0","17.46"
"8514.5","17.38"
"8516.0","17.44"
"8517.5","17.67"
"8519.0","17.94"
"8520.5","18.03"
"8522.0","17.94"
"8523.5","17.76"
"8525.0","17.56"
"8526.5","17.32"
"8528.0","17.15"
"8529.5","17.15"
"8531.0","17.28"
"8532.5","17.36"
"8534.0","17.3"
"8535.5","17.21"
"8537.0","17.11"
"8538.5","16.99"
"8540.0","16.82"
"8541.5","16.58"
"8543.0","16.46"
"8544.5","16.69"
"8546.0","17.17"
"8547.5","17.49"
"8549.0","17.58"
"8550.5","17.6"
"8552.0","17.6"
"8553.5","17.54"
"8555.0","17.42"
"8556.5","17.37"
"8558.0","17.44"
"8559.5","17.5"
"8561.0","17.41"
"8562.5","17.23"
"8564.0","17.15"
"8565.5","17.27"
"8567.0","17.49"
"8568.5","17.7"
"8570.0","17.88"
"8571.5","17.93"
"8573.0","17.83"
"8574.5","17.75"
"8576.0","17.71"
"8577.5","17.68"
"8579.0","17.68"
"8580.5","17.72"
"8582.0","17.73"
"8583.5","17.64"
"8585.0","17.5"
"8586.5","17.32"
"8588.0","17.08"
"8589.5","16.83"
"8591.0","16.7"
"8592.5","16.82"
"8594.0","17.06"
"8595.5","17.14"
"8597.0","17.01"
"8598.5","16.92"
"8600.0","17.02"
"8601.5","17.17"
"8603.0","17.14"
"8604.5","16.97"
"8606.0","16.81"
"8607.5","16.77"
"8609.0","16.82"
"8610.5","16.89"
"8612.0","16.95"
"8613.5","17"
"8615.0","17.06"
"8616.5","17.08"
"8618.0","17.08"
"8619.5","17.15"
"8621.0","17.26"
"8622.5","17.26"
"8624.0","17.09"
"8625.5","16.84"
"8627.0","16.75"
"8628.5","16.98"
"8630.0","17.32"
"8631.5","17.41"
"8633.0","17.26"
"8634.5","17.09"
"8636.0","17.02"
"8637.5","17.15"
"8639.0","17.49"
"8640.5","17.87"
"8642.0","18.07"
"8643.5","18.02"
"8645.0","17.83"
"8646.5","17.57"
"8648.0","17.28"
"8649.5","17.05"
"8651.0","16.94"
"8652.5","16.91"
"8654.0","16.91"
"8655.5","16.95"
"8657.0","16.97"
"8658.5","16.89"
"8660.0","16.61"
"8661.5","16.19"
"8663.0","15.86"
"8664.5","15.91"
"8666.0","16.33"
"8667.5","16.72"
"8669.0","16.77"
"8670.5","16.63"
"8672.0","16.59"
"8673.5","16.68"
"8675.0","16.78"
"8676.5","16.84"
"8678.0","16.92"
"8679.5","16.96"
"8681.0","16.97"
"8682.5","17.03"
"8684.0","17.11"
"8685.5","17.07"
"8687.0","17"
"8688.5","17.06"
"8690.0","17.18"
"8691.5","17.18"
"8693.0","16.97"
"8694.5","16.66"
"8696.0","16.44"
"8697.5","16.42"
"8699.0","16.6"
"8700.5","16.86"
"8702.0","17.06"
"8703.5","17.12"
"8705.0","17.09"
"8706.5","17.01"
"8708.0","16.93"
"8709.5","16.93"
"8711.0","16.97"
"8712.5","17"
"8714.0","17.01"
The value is -0.1 AA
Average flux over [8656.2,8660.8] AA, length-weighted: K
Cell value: 16.8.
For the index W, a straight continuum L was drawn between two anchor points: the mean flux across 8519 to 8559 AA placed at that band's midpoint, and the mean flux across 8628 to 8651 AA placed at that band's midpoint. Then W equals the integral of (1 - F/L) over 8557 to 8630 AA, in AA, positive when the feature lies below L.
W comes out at 0.6 AA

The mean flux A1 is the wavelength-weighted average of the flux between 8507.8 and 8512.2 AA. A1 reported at 17.6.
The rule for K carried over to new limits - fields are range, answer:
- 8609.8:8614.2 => 16.9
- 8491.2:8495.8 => 17.8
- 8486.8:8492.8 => 17.7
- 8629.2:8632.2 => 17.4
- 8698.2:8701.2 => 16.7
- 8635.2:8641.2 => 17.4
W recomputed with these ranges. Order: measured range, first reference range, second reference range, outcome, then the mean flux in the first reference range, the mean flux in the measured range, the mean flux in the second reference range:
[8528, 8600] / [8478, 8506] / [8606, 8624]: 0.0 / 17.7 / 17.3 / 17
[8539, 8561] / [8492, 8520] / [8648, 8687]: 0.2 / 17.7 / 17.2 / 16.8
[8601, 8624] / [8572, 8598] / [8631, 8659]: 0.4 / 17.4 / 17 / 17.3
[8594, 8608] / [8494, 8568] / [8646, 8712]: 0.1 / 17.4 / 17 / 16.8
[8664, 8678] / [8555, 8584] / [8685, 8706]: 0.3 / 17.6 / 16.6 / 16.9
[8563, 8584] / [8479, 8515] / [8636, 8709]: -0.3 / 17.7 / 17.6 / 16.9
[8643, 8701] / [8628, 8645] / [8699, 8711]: 1.2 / 17.4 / 16.9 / 17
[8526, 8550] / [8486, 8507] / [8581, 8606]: 0.5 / 17.7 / 17.1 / 17.1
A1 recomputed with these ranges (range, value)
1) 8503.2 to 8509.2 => 17.8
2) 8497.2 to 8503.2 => 17.6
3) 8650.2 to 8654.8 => 16.9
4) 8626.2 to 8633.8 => 17.1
